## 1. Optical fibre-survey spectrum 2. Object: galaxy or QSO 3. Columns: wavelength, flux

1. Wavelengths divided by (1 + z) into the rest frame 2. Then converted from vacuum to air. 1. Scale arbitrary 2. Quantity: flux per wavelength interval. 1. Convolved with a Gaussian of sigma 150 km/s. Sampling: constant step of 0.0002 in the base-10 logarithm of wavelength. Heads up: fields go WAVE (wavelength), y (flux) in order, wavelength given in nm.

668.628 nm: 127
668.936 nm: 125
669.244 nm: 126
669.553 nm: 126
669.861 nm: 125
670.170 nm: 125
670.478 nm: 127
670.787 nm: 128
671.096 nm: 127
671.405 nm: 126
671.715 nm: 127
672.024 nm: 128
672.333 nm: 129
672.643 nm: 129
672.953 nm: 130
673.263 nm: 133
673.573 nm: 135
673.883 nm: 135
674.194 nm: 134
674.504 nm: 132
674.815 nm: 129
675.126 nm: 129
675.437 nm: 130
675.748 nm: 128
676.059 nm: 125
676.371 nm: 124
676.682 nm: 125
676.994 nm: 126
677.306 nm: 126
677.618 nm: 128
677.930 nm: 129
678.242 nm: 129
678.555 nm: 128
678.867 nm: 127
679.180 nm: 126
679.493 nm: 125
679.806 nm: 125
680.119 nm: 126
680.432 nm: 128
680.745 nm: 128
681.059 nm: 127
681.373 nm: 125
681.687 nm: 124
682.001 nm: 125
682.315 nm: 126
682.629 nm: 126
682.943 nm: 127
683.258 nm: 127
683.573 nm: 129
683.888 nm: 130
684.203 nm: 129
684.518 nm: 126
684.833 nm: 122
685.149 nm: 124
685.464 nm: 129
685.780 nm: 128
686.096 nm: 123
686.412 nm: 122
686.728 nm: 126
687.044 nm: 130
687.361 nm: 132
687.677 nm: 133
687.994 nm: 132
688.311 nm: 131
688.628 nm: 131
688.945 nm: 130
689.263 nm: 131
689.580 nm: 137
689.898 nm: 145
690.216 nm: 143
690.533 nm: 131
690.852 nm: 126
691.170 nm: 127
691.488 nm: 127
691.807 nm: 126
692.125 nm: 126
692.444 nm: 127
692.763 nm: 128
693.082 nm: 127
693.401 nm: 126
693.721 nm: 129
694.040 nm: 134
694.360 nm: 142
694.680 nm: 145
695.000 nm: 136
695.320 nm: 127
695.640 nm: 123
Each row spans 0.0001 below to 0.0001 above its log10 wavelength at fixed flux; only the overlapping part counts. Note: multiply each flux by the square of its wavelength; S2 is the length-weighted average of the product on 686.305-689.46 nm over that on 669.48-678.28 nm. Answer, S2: 1.05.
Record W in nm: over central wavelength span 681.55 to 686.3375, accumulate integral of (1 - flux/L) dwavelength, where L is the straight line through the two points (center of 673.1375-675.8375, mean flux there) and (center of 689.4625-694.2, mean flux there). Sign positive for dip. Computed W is 0.18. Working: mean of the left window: 132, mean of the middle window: 126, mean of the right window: 131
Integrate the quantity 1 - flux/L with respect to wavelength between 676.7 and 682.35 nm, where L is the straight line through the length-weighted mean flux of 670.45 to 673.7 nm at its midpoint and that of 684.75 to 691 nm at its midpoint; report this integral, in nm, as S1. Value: 0.137 nm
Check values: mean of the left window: 129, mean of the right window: 130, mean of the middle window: 127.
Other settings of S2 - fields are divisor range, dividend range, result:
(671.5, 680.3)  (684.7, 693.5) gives 1.05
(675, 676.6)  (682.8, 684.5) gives 1.03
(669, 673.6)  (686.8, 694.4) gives 1.09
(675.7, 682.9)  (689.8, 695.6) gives 1.08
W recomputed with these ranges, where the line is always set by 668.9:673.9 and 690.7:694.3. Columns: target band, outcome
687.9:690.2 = -0.12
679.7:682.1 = 0.04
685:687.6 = 0.02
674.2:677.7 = 0.01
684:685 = 0.02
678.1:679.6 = 0.01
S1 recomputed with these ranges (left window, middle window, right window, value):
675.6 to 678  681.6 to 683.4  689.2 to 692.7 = 0.03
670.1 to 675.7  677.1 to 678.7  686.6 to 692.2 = 0.03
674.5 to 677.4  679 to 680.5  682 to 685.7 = 0.01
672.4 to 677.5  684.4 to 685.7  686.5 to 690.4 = 0.07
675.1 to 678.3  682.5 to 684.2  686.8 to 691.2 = 0.03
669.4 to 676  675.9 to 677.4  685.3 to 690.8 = 0.05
